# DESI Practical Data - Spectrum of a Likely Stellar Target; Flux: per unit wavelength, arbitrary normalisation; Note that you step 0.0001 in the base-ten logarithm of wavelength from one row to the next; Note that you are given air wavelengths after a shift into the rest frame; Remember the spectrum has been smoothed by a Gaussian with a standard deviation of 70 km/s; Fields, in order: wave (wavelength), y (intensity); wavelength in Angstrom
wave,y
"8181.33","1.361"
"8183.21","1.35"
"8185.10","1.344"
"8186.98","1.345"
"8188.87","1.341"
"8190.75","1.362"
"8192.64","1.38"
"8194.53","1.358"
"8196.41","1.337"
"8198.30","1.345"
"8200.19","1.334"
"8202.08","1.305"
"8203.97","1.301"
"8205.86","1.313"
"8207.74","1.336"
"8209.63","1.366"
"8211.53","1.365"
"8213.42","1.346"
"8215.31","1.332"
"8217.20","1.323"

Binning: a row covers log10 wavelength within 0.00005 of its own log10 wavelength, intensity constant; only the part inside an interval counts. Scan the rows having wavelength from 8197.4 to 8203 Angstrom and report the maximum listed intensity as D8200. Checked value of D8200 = 1.345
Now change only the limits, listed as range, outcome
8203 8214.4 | 1.366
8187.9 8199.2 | 1.38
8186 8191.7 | 1.362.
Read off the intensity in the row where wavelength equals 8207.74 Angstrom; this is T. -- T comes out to 1.336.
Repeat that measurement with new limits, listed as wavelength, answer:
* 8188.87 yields 1.341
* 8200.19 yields 1.334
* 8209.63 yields 1.366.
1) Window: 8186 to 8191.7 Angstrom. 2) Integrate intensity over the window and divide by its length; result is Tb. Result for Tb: 1.35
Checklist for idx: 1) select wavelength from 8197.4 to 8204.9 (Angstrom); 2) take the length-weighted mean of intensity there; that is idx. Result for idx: 1.32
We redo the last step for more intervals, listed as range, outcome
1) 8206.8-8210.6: 1.35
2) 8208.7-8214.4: 1.36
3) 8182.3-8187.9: 1.35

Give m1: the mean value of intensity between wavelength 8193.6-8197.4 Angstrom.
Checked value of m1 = 1.35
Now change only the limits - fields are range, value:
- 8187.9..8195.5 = 1.36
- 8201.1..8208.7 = 1.32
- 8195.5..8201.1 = 1.34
